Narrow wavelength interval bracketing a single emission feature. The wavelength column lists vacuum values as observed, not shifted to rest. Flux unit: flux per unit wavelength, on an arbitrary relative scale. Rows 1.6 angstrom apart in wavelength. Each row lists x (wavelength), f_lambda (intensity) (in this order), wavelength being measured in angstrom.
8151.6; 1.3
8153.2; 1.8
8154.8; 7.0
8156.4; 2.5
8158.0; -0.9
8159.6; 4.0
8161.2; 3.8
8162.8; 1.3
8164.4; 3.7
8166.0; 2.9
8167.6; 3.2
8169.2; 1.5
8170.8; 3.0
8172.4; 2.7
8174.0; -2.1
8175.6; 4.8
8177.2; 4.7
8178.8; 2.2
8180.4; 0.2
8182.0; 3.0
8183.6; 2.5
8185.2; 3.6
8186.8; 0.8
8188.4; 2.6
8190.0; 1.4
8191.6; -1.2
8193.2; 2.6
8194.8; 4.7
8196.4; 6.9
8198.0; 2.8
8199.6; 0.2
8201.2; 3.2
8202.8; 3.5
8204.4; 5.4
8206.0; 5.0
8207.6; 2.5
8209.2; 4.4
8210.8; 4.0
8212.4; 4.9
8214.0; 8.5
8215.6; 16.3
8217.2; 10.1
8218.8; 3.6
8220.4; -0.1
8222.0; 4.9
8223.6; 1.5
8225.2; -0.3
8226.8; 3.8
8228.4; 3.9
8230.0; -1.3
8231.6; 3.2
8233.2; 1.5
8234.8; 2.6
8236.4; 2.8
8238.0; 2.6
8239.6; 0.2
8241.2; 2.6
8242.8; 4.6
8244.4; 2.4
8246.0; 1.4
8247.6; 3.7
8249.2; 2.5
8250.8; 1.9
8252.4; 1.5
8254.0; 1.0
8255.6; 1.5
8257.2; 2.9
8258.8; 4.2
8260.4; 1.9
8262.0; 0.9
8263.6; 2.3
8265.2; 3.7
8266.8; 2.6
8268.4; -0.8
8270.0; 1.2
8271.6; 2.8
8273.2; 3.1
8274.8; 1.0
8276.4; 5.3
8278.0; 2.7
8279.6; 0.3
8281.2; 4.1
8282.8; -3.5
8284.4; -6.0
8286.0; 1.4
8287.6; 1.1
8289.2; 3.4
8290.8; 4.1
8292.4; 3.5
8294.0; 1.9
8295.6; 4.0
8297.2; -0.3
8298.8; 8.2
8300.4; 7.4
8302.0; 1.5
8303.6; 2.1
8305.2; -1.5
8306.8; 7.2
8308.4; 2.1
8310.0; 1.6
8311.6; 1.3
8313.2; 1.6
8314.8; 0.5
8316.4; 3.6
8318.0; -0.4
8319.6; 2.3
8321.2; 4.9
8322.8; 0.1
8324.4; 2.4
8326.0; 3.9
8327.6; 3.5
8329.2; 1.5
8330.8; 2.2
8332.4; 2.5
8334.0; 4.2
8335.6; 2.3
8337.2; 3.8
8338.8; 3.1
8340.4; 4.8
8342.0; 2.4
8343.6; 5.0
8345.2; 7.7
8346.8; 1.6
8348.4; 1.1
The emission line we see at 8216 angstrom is Hbeta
